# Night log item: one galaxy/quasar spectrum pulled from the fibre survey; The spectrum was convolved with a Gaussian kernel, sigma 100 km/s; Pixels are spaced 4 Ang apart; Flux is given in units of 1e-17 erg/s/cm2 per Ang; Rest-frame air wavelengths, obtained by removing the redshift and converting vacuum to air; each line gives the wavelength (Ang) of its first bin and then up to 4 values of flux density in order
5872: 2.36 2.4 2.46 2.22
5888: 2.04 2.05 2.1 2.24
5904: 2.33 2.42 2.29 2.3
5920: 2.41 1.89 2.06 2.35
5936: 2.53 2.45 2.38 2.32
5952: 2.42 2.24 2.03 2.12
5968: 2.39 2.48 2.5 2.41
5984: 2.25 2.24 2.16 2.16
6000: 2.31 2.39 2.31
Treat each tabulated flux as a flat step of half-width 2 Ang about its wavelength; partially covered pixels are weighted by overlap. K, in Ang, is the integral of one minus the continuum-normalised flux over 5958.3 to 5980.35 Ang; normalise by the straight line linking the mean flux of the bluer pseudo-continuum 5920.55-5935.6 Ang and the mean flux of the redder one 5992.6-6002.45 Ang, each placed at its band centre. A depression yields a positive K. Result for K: -1.1 Ang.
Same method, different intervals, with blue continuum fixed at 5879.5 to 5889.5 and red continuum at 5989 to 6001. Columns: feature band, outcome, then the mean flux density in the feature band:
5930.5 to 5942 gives -1.23 Ang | 2.45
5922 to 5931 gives 0.80 Ang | 2.02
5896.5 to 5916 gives -0.76 Ang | 2.3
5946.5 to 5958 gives -0.61 Ang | 2.33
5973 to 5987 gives -1.12 Ang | 2.38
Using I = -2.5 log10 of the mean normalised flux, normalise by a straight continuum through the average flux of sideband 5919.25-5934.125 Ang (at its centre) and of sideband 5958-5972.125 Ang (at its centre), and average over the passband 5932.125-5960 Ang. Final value -0.08 mag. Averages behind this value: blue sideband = 2.16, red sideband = 2.23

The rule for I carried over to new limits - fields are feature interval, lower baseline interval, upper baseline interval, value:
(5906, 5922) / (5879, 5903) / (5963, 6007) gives -0.068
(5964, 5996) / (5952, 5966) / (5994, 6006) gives -0.044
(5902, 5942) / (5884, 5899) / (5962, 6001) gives -0.067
